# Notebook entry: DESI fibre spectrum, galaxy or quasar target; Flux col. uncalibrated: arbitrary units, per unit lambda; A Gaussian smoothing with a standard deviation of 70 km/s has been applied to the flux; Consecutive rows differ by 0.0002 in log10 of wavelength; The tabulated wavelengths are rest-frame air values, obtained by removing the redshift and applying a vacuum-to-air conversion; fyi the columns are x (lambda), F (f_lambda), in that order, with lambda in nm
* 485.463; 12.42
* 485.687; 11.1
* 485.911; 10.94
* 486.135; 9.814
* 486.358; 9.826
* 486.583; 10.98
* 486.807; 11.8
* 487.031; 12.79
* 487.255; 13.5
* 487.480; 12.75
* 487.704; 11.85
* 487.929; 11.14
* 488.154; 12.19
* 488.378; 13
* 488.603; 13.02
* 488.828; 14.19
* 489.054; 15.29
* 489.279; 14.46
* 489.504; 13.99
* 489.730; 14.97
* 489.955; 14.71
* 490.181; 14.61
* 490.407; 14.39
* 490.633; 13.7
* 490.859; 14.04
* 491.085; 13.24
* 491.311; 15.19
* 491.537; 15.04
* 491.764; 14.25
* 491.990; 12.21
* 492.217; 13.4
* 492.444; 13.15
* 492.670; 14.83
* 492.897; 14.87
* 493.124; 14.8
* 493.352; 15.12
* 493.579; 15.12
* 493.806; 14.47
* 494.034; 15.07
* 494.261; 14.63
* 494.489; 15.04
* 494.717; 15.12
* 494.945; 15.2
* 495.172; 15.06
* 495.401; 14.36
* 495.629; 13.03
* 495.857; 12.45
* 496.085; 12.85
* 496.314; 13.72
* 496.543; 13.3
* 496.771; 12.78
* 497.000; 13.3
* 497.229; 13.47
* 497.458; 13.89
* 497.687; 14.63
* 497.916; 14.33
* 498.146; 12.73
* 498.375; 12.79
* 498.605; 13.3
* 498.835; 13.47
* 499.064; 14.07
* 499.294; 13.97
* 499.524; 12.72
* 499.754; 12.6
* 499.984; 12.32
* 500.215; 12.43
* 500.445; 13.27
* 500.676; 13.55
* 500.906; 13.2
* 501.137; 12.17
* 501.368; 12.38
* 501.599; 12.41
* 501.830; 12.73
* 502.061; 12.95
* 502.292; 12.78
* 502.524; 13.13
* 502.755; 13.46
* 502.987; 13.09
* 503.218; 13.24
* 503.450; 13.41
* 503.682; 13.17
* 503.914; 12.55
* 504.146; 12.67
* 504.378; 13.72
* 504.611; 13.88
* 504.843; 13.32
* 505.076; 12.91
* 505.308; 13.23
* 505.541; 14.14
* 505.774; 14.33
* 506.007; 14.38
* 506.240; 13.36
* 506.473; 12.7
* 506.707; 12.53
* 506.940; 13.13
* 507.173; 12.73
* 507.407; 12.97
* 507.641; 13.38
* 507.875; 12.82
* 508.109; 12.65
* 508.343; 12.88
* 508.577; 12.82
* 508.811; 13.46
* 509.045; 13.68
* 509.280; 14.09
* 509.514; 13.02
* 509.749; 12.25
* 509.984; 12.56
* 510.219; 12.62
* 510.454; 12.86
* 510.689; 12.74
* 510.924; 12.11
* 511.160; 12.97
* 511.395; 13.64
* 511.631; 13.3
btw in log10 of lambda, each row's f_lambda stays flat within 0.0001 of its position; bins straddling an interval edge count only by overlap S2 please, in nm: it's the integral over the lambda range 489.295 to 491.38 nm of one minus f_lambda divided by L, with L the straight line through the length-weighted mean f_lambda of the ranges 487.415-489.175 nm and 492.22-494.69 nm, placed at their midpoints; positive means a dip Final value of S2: -0.10 nm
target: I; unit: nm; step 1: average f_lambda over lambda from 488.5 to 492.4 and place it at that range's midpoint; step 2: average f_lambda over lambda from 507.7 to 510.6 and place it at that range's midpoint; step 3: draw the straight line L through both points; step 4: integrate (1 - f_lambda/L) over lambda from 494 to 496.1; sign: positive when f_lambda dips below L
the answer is -0.07 nm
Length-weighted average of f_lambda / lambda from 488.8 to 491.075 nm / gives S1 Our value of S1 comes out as 14.4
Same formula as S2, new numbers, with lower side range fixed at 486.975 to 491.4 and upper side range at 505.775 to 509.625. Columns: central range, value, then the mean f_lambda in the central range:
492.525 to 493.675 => -0.113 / 14.9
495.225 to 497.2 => 0.028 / 13.3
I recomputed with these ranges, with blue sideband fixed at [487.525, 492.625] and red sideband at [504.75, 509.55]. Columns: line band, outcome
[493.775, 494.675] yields -0.082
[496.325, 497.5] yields 0.017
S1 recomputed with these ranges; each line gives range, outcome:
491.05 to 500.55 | 13.9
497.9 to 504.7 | 13.1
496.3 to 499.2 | 13.5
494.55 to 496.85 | 13.8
